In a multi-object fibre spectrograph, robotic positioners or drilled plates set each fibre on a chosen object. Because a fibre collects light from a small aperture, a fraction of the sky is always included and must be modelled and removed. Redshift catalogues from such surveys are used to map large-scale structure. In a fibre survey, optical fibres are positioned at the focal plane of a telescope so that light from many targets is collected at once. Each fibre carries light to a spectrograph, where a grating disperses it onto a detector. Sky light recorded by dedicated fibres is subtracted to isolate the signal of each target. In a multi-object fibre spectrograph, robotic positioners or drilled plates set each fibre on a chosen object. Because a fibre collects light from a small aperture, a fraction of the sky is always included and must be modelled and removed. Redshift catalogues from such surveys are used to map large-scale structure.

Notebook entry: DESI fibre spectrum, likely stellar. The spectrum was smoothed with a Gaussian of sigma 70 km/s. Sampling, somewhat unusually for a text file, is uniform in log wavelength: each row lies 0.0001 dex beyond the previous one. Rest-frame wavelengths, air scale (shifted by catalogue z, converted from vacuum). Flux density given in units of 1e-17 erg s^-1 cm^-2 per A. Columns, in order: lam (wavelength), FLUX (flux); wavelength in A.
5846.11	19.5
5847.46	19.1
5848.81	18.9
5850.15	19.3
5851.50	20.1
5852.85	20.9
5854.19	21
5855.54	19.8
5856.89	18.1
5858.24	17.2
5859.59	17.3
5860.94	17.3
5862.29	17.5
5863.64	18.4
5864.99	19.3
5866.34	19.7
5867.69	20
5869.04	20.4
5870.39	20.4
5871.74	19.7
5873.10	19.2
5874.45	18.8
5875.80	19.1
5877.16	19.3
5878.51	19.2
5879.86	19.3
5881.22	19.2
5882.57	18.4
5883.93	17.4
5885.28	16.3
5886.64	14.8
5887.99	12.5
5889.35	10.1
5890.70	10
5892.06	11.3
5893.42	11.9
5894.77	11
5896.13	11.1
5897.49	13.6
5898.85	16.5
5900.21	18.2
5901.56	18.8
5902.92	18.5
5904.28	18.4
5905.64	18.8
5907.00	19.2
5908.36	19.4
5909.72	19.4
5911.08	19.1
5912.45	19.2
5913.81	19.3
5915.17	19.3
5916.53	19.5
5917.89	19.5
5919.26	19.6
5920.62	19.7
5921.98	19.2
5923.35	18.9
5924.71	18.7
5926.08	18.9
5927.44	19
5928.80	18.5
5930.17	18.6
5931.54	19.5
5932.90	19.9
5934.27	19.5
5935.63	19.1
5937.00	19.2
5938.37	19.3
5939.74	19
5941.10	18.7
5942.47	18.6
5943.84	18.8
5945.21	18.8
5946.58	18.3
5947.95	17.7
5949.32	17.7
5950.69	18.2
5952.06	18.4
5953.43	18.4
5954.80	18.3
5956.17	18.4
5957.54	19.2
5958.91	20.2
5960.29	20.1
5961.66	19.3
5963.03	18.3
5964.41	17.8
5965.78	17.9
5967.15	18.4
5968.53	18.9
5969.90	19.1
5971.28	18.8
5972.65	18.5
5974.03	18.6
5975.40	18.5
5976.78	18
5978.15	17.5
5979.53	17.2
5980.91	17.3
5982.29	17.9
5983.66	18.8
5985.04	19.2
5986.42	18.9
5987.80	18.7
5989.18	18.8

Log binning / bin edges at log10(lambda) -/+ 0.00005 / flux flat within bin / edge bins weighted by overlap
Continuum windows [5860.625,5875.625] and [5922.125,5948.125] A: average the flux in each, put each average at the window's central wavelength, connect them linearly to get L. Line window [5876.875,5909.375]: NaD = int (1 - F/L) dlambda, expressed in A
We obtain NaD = 5.3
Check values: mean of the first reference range 19.2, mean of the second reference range 18.9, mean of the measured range 16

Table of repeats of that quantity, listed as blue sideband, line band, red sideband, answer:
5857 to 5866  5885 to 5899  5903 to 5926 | 4.69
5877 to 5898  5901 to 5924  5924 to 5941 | -2.81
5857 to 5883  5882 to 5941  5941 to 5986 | 4.09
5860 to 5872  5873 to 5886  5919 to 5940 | 0.38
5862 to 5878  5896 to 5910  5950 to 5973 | 1.09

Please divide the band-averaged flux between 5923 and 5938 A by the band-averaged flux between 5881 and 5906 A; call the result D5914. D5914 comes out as 1.3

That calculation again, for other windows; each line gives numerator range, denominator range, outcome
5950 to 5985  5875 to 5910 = 1.14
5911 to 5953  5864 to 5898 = 1.15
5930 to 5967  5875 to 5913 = 1.14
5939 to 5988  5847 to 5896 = 1.06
